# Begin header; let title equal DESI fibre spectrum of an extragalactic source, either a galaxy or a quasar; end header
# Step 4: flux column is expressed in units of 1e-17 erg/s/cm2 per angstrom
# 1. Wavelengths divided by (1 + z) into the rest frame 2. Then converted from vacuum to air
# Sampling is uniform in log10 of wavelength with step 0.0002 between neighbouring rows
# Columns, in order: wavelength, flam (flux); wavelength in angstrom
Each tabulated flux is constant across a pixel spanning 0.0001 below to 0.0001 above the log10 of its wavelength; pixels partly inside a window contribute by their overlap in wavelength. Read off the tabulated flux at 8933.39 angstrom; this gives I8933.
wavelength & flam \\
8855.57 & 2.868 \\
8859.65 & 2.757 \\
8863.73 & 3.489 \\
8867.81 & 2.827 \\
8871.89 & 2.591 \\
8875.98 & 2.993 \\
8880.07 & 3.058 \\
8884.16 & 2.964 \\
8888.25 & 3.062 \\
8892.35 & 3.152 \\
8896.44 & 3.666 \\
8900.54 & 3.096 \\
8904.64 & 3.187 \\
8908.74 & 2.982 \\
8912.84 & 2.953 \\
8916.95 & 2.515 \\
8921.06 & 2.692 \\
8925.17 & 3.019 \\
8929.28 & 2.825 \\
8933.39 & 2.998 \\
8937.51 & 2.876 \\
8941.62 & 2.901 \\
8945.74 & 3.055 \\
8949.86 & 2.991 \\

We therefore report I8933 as 2.998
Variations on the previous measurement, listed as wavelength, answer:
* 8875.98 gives 2.993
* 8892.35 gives 3.152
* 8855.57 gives 2.868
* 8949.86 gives 2.991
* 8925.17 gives 3.019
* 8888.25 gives 3.062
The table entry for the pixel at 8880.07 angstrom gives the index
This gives 3.058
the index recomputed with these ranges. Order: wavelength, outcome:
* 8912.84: 2.953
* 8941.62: 2.901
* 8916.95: 2.515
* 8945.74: 3.055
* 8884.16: 2.964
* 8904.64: 3.187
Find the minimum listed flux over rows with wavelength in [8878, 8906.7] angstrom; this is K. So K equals 2.964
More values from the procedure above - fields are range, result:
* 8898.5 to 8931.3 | 2.515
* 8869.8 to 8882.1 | 2.591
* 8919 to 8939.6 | 2.692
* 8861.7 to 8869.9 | 2.827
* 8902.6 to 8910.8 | 2.982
